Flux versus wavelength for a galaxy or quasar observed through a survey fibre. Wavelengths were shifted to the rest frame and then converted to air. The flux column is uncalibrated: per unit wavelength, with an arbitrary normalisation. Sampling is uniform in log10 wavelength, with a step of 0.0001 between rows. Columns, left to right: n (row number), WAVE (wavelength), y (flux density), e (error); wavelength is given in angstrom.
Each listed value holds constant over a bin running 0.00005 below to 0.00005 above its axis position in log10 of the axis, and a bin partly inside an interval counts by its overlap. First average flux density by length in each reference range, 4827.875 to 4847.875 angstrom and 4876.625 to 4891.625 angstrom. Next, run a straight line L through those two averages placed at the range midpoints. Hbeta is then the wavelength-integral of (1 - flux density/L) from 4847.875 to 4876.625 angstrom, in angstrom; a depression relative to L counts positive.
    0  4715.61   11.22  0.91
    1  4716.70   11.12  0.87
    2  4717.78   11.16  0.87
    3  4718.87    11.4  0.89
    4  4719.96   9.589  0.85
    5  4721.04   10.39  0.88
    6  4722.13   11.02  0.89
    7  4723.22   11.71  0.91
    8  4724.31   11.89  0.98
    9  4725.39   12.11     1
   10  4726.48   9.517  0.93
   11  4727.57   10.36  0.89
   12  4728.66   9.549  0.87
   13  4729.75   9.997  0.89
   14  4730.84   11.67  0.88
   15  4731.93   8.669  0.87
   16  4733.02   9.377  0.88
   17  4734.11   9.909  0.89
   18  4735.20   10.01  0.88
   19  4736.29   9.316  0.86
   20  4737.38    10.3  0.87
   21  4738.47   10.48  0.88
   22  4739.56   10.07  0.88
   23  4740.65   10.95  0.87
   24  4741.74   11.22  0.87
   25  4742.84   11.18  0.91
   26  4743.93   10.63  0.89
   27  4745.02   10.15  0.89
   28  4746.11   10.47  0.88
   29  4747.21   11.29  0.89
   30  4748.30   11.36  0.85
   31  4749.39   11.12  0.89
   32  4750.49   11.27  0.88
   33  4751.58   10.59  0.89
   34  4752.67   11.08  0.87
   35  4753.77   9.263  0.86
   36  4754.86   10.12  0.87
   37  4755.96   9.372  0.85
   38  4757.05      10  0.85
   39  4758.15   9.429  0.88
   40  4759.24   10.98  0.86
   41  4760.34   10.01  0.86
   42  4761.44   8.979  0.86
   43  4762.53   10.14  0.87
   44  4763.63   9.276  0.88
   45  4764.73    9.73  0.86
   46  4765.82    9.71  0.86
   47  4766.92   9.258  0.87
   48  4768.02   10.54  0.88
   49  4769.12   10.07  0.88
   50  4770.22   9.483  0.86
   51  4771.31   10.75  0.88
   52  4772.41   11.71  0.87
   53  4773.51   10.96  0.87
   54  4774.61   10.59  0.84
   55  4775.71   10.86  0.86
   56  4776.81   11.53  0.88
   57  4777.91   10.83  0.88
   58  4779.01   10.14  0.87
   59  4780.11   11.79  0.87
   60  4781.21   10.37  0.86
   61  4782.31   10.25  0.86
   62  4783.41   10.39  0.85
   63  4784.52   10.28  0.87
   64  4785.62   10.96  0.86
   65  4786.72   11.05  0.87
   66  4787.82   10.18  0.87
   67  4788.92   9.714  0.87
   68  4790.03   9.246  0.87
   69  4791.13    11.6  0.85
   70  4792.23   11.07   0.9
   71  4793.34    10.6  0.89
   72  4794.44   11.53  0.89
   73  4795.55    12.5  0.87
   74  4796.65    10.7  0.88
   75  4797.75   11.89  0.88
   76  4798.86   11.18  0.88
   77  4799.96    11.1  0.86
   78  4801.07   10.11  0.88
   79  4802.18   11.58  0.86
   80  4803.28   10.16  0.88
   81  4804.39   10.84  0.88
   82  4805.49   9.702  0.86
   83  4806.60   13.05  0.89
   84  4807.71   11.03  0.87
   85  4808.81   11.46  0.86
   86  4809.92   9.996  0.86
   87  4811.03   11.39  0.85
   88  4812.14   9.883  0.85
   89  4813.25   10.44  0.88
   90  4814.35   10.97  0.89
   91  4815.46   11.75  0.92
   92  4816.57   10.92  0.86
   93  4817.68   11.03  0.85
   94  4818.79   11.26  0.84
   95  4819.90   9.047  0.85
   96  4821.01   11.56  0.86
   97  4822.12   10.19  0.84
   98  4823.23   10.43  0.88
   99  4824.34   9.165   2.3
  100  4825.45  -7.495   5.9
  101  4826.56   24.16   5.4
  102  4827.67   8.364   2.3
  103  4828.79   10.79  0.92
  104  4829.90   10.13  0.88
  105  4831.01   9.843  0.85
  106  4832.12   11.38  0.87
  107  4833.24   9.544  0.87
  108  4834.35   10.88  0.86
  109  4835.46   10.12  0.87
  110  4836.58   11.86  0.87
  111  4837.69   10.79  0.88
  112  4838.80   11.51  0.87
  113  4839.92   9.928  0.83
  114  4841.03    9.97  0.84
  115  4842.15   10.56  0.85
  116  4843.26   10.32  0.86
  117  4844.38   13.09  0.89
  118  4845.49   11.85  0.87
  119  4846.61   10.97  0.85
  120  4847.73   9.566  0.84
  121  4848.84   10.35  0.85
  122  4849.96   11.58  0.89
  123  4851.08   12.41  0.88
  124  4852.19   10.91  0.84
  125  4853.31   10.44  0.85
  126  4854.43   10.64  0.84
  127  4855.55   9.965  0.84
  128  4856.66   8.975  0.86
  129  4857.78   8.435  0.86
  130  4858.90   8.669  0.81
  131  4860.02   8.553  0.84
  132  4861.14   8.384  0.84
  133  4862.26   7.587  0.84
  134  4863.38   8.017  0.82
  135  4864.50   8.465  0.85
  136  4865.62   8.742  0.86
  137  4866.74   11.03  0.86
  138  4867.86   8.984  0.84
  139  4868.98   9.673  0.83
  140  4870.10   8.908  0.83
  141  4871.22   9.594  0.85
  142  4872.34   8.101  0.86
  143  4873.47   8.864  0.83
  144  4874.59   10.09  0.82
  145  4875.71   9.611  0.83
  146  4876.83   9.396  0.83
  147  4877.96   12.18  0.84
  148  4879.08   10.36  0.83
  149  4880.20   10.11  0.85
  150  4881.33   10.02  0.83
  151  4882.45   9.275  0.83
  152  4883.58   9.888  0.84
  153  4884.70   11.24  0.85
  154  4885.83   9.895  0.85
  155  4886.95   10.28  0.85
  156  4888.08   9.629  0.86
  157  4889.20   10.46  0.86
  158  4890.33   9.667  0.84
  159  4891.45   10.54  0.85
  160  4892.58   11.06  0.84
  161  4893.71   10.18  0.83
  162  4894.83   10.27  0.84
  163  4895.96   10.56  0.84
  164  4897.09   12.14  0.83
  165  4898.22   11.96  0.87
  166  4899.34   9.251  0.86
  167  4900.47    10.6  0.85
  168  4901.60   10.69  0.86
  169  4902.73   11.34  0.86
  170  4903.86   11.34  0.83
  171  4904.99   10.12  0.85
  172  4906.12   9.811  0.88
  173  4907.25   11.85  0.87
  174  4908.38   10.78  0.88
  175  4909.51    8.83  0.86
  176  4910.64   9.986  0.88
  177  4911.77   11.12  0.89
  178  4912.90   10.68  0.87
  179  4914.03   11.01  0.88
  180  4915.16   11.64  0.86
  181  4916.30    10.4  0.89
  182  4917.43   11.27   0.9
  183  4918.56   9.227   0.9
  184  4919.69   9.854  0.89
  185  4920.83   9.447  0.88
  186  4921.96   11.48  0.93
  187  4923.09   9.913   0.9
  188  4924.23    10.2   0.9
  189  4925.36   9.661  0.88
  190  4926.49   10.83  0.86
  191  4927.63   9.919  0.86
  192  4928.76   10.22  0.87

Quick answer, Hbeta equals 2.68 angstrom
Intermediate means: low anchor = 10.7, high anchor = 10.2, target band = 9.48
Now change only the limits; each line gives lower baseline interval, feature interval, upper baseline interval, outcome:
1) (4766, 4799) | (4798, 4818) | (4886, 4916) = -0.5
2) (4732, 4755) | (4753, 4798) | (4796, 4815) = 1.1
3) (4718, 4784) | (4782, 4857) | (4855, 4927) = -3.1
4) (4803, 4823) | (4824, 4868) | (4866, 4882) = 1.1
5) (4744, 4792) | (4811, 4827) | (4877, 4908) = 0.4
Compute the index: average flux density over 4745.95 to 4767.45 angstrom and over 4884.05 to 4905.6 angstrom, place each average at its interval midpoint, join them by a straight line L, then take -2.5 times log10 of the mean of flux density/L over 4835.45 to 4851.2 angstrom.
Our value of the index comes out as -0.06 mag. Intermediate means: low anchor 10.2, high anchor 10.6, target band 11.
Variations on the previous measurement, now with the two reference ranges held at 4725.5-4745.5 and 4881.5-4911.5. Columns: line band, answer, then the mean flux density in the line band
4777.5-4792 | -0.03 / 10.5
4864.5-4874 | 0.14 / 9.19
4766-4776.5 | -0.02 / 10.5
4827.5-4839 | -0.02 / 10.5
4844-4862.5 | 0.02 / 10.2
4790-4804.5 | -0.08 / 11.1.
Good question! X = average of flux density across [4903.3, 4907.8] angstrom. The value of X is 10.8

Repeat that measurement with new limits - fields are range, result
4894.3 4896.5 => 10.4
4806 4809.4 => 11.8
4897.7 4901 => 10.6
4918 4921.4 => 9.51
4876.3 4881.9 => 10.4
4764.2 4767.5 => 9.58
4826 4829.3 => 14.4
